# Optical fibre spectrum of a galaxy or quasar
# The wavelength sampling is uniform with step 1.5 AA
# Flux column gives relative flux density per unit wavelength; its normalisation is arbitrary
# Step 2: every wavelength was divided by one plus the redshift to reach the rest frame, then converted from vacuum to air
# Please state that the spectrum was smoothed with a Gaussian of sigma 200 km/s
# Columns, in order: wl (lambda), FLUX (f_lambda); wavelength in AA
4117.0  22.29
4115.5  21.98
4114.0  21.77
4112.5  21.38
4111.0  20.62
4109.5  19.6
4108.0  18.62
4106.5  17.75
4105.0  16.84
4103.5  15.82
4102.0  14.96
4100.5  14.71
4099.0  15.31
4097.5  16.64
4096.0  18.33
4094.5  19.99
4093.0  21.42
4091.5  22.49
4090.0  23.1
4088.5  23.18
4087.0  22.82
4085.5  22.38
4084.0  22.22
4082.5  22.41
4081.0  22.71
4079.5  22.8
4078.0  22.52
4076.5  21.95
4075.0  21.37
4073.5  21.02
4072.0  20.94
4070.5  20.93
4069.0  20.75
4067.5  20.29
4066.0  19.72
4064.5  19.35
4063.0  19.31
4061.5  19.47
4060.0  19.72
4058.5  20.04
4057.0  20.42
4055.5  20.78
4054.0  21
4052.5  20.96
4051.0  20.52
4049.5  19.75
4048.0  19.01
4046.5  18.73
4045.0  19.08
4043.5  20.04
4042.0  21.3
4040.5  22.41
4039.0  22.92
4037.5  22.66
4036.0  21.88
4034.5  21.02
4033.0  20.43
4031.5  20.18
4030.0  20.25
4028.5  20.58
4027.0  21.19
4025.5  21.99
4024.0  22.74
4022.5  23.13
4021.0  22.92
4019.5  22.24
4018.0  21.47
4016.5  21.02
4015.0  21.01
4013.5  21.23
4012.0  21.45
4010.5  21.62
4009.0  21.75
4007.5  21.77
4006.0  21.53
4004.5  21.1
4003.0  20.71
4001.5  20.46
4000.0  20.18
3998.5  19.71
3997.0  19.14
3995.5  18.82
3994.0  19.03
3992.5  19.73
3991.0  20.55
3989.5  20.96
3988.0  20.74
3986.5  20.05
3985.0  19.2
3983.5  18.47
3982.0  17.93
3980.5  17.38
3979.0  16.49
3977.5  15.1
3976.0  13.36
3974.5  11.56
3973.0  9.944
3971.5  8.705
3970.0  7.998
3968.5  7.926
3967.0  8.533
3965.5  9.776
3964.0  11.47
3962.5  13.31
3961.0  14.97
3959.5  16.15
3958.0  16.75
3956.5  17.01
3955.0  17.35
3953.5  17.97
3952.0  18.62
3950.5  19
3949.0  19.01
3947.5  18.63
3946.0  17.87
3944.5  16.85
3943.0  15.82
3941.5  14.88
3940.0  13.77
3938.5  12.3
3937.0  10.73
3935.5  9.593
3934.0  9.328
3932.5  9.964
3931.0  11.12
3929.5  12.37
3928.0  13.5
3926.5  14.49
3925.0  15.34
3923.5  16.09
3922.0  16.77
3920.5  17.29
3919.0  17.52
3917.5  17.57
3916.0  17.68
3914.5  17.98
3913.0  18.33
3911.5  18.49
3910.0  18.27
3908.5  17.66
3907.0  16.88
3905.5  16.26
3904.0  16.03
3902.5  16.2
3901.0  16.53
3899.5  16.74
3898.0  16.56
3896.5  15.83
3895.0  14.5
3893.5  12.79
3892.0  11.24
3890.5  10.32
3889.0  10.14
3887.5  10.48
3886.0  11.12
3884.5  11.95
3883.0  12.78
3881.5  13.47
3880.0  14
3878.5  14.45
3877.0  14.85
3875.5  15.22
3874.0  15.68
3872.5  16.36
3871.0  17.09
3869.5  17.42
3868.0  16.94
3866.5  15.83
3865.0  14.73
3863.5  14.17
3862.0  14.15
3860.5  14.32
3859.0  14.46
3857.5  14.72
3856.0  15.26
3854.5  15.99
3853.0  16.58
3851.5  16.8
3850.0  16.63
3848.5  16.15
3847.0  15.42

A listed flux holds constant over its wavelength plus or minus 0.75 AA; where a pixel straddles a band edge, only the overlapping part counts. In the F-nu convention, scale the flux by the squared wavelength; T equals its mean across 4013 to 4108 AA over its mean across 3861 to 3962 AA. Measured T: 1.46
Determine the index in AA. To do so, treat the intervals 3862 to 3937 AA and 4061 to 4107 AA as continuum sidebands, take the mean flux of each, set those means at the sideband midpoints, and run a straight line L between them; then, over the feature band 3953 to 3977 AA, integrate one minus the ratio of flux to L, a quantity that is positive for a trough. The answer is 5.75 AA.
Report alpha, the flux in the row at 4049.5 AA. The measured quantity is 19.75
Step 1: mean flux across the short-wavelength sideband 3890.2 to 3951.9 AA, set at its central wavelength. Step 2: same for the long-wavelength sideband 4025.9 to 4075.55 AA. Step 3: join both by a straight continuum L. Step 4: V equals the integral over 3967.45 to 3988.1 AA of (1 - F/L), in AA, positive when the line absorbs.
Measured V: 3.9 AA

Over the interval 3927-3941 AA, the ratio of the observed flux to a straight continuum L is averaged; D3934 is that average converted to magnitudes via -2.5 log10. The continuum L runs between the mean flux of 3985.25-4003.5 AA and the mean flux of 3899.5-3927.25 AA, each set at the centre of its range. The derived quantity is 0.47 mag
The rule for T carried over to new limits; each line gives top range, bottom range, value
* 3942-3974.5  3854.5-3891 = 1.06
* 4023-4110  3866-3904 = 1.55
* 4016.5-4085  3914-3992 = 1.47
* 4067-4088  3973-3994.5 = 1.30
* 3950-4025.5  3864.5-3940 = 1.27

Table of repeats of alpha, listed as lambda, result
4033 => 20.43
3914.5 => 17.98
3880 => 14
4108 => 18.62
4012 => 21.45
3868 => 16.94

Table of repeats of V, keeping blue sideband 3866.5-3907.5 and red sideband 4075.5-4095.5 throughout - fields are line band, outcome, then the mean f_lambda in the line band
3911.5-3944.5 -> 3.1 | 14.6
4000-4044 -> -3.8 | 21.5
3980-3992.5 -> -0.7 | 19.5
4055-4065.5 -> 0.7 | 19.8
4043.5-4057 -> 0.6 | 20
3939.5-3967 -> 1.9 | 15.9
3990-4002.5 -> -0.6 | 19.7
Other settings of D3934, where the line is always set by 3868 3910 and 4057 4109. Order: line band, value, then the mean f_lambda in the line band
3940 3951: -0.06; 17.2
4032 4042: -0.16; 21.8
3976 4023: -0.13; 20.1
